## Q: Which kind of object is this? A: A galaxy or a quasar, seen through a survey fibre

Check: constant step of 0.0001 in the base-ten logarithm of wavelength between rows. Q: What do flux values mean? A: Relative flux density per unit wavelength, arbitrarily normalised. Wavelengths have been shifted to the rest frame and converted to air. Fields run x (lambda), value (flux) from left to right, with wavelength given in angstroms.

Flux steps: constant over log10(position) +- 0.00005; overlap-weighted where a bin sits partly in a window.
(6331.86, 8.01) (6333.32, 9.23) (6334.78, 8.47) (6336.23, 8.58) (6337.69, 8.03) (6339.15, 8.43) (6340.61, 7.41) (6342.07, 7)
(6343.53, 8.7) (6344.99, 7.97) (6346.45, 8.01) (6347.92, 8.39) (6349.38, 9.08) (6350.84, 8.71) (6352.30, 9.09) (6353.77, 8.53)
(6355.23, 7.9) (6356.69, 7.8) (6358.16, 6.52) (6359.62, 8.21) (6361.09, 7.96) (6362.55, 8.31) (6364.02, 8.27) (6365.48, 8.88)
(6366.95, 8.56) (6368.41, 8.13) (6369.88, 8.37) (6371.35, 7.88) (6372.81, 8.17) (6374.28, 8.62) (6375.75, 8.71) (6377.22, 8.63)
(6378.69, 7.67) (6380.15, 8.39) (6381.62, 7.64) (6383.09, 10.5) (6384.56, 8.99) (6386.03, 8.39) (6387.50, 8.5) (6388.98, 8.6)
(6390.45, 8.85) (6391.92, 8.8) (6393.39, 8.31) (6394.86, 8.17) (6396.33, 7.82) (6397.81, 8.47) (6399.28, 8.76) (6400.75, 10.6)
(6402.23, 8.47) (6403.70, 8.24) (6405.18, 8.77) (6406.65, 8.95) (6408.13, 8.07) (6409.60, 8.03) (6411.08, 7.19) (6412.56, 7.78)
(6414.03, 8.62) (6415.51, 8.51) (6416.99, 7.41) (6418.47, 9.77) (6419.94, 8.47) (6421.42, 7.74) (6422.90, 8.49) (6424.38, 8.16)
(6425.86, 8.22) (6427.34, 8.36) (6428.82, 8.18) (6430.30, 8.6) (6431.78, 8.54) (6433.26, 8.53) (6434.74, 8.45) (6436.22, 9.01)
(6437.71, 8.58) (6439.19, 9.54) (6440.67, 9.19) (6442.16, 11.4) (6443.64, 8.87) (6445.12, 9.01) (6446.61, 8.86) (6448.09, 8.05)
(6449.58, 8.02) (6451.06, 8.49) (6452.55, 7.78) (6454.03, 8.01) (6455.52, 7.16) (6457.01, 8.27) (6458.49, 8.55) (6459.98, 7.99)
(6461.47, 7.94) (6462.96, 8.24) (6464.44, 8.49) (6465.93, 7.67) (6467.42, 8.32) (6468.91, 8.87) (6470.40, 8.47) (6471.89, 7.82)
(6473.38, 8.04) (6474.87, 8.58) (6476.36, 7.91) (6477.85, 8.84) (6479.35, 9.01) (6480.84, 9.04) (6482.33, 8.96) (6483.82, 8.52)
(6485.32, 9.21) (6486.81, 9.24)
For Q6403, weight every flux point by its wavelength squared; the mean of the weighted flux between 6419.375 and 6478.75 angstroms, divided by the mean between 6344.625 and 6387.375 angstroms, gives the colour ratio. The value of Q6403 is 1.04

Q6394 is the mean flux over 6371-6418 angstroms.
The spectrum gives 8.47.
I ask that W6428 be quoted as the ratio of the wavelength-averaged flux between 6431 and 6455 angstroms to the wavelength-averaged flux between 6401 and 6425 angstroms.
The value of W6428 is 1.05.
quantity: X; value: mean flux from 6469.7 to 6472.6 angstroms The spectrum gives 8.14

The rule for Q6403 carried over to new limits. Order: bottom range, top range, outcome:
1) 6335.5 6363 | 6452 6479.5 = 1.04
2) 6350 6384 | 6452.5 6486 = 1.03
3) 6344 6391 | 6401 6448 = 1.04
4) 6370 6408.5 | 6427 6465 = 1.01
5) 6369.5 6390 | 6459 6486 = 1.02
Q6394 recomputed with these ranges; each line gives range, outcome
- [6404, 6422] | 8.28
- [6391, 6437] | 8.44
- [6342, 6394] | 8.38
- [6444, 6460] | 8.23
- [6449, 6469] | 8.11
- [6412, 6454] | 8.59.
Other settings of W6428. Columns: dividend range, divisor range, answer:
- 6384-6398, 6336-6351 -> 1.04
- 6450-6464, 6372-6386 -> 0.94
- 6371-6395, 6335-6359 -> 1.05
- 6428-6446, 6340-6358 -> 1.10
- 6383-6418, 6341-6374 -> 1.04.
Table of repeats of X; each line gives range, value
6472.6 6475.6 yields 8.31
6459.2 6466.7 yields 8.07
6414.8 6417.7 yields 7.95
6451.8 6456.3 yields 7.65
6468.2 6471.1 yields 8.67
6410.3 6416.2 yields 8.02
